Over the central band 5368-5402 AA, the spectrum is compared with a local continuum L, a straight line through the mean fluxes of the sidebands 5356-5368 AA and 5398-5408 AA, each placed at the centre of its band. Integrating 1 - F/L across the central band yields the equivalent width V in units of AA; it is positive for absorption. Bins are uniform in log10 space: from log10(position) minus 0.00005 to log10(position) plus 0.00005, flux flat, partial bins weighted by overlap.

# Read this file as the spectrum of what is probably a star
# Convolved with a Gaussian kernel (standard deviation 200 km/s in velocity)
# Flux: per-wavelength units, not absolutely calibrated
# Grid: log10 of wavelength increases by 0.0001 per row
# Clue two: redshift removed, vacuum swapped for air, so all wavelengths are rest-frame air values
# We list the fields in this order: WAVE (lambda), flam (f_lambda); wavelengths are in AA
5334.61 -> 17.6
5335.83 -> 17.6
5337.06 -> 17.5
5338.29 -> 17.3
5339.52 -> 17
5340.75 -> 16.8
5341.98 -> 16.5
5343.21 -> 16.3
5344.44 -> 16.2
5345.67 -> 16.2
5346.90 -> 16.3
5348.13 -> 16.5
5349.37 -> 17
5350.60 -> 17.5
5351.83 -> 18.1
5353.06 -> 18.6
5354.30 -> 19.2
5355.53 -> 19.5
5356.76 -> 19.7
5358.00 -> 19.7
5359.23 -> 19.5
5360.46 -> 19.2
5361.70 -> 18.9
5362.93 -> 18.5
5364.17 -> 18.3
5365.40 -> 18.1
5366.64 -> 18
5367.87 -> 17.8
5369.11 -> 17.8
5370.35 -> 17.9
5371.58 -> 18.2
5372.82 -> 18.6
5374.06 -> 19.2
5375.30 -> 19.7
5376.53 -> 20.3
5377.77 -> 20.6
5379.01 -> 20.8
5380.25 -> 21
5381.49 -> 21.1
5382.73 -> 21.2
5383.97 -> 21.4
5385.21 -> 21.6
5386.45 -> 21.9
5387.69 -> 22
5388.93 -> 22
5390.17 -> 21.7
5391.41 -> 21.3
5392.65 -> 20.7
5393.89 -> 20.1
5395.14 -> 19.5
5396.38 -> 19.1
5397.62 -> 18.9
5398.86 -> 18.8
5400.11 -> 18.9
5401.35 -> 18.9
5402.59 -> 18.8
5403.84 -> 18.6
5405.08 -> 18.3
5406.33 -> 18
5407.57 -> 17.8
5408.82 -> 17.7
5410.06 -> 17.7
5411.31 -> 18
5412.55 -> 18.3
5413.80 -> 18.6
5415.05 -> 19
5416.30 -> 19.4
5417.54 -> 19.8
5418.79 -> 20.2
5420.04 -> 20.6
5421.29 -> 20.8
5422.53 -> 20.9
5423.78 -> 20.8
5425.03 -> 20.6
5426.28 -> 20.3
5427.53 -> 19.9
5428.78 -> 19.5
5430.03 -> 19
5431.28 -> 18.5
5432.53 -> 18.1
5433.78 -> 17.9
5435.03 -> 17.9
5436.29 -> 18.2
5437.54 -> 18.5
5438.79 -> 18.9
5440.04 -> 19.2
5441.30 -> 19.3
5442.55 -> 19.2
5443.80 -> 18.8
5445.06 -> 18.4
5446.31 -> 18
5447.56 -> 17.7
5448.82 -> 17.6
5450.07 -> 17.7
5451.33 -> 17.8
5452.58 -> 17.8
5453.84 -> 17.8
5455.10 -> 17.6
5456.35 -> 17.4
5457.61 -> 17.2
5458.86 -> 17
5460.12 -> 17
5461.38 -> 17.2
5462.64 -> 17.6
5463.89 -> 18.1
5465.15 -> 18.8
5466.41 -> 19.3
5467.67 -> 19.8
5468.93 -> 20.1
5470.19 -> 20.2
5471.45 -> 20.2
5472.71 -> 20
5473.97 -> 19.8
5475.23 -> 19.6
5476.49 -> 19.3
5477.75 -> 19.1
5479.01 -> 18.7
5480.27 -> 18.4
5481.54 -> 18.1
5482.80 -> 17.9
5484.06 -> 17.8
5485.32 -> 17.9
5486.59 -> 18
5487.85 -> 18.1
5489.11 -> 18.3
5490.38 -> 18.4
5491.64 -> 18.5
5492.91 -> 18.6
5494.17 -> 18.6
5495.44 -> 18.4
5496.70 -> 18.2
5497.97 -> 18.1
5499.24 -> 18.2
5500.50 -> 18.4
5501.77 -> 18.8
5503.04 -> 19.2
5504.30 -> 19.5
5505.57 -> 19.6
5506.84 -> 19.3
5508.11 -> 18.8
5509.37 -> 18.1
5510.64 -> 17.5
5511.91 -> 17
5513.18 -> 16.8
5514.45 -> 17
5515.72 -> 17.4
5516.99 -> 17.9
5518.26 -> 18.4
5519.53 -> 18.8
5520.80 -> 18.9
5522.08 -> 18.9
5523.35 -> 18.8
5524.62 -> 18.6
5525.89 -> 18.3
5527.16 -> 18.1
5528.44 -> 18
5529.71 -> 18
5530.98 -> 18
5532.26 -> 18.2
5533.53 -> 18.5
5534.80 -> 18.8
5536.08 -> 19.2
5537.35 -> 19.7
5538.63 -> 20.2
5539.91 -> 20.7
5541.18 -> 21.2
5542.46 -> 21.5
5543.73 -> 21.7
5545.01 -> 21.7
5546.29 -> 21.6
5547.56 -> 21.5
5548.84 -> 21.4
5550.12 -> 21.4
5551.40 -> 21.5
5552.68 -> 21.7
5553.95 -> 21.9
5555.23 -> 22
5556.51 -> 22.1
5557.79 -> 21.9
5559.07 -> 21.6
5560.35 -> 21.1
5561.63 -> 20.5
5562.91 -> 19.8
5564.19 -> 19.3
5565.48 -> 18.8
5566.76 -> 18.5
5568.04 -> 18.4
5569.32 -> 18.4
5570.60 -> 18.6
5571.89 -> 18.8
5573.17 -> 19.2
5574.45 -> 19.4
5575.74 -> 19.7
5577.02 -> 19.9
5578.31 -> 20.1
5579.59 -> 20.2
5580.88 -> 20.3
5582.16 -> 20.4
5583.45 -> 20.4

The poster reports -2.6 AA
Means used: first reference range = 18.8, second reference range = 18.5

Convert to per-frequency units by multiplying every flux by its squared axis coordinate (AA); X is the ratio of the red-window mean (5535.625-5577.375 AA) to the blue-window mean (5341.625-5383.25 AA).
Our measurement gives 1.2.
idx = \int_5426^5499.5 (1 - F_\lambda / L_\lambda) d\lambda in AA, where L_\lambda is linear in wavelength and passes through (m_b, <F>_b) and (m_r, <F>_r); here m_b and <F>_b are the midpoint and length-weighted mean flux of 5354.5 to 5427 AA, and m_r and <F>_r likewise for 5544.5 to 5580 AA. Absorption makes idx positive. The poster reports 5.2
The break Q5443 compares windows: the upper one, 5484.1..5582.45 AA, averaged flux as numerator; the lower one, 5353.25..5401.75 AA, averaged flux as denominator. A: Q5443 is 0.98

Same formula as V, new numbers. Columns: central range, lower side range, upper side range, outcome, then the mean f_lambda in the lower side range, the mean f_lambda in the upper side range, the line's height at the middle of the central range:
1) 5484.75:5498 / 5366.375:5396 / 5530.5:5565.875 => 1.4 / 20.2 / 20.6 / 20.5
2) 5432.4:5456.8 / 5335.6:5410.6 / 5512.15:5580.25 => 1.3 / 18.9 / 19.7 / 19.2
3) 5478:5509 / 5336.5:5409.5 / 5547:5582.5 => 2.0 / 18.9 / 20.3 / 19.8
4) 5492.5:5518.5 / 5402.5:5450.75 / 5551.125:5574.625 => 1.8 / 18.9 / 20.2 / 19.6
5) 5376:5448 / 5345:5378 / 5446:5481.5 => -4.2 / 18.4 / 18.5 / 18.5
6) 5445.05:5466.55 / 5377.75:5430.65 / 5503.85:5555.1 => 2.1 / 19.9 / 19.4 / 19.7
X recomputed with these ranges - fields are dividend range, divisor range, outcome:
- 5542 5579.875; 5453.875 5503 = 1.14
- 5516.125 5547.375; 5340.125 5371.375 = 1.15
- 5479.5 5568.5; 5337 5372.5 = 1.15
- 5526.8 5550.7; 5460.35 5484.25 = 1.08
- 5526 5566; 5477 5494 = 1.14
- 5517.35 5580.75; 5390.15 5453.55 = 1.10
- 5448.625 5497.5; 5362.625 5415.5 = 0.98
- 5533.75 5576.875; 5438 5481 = 1.14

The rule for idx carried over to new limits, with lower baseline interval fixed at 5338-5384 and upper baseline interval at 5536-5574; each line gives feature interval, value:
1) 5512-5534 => 2.27 AA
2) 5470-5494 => 1.24 AA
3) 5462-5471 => 0.22 AA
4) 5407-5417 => 0.38 AA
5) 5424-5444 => 0.26 AA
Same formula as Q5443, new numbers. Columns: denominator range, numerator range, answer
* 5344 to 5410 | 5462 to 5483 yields 1.00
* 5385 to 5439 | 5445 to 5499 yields 0.95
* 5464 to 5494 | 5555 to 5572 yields 1.06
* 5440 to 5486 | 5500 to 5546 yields 1.02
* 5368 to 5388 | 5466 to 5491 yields 0.94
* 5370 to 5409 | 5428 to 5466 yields 0.91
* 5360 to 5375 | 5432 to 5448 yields 1.01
